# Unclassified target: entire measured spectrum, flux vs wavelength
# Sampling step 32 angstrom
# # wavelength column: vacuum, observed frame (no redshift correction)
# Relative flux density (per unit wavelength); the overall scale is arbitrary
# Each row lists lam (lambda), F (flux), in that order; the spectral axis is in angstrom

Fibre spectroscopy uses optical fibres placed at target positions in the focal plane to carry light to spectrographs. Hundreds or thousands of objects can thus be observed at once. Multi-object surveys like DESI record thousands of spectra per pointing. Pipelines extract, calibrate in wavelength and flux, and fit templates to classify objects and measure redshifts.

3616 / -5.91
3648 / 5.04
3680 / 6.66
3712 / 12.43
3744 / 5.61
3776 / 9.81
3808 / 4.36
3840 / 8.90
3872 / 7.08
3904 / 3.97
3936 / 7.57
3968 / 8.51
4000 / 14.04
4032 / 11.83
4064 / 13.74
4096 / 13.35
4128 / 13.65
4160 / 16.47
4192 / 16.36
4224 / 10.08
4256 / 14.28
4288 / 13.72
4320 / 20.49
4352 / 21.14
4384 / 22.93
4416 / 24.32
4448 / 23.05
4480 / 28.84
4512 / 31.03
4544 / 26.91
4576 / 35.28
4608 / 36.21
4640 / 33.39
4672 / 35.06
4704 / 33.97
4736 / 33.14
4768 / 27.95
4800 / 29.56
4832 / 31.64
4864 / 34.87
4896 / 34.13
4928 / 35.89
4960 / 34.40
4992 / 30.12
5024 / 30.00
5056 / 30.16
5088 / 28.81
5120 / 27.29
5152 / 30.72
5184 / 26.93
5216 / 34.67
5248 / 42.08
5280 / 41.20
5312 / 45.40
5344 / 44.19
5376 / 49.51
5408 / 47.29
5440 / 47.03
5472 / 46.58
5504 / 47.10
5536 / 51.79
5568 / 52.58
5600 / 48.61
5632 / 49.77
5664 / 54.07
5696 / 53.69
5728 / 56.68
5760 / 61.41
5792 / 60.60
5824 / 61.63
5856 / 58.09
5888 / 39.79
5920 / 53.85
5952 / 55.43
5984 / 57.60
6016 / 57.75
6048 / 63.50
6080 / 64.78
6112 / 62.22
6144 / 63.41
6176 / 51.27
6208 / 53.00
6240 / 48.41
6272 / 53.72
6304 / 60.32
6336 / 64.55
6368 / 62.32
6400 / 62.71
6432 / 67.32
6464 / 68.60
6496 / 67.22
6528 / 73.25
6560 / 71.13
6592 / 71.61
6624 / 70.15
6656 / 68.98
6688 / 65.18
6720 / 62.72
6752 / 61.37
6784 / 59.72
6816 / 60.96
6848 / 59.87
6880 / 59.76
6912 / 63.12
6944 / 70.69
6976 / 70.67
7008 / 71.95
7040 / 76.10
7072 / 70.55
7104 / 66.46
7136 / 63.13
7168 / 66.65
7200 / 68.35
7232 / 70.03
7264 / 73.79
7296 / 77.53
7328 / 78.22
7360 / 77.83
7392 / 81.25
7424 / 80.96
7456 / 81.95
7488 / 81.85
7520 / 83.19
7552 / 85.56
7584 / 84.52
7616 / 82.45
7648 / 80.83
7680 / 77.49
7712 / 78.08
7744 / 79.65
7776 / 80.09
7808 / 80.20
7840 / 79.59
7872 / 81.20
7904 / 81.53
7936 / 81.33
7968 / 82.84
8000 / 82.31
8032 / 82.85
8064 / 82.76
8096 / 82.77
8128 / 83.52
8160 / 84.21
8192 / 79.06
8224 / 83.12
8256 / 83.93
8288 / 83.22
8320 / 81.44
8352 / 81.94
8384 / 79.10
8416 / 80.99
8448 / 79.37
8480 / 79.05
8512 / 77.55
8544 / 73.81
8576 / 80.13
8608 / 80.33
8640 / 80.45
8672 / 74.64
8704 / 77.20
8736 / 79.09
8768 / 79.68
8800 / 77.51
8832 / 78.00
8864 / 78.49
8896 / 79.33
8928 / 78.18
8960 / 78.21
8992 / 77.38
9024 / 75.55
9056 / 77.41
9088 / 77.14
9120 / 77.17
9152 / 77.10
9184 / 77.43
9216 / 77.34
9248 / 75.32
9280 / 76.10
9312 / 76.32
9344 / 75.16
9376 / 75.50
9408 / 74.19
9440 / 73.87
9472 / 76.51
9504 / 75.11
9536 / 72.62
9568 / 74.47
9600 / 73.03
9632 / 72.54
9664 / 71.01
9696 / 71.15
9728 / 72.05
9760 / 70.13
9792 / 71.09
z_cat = 0.000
